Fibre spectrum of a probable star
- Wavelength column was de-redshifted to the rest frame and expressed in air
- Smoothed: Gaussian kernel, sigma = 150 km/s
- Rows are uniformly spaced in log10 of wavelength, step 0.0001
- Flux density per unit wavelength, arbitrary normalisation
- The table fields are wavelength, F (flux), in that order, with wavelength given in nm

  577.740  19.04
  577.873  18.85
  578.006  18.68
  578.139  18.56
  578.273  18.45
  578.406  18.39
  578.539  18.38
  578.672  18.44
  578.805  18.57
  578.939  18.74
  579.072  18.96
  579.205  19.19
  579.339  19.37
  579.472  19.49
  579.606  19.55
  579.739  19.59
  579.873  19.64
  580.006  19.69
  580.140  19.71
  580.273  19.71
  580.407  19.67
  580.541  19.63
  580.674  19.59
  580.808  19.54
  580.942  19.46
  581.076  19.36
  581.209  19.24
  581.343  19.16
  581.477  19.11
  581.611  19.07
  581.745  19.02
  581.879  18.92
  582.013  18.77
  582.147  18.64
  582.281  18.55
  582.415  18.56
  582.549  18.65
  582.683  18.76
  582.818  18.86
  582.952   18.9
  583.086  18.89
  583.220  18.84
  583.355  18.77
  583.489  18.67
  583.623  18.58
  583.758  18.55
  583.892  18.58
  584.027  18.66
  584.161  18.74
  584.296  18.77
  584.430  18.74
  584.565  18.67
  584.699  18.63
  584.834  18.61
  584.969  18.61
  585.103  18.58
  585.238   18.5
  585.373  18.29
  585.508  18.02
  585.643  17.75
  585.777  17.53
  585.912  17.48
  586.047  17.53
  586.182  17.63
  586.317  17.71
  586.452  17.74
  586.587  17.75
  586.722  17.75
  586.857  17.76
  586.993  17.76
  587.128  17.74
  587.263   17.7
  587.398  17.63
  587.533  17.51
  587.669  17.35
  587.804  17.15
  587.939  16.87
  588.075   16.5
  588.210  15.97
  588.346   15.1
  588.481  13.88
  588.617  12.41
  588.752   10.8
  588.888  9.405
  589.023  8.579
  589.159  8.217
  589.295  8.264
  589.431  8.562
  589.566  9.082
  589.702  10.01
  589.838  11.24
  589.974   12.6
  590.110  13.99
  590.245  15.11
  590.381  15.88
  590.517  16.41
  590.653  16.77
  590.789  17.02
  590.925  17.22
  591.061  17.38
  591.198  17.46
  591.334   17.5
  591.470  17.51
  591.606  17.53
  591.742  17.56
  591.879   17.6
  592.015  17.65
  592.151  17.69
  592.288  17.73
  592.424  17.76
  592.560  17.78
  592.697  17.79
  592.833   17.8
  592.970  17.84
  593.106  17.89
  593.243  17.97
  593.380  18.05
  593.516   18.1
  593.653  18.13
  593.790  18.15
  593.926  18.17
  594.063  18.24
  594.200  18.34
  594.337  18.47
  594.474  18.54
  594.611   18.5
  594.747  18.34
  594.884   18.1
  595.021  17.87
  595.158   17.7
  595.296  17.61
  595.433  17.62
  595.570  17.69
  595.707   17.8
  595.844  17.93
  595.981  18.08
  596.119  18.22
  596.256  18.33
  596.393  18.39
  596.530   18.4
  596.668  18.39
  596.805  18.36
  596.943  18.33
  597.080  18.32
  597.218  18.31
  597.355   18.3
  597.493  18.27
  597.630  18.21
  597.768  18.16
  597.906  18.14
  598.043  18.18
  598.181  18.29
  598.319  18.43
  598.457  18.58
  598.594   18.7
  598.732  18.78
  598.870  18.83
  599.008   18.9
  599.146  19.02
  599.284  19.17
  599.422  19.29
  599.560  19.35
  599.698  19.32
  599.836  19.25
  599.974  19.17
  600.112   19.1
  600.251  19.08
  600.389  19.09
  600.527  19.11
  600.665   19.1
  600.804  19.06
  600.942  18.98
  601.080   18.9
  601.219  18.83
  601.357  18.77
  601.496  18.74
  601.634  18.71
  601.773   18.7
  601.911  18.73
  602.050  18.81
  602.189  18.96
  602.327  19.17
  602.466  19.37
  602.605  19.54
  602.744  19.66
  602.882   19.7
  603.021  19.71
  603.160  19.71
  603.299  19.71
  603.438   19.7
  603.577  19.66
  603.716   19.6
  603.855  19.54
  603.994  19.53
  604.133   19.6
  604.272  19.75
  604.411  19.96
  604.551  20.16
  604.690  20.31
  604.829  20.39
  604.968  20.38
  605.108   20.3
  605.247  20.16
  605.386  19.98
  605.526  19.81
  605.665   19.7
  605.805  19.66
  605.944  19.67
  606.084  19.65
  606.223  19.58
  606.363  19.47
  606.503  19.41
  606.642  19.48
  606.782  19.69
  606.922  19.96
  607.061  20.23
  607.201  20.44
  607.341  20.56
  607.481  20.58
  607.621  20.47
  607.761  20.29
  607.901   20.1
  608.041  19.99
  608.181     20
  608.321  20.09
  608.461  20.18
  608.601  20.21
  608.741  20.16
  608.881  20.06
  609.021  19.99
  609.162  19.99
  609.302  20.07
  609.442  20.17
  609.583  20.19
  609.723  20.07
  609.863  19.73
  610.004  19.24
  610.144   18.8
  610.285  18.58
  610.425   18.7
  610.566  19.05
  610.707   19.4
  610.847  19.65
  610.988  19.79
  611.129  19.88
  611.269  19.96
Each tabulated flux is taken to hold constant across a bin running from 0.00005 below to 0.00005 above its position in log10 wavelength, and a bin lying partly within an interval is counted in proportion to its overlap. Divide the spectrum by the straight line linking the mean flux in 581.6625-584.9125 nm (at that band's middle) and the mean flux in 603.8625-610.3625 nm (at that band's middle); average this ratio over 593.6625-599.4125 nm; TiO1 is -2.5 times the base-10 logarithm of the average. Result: 0.06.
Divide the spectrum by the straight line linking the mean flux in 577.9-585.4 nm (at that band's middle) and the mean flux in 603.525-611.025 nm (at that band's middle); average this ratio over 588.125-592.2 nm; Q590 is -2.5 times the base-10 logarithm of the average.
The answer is 0.33 mag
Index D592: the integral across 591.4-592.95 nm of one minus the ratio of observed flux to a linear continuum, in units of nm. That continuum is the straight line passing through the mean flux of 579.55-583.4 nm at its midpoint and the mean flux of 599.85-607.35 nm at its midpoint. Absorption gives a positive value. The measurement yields 0.133 nm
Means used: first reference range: 19.2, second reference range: 19.5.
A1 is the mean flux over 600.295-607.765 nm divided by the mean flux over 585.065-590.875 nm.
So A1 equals 1.29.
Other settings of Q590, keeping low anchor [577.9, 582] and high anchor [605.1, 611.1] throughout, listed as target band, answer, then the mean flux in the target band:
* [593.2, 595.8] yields 0.08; 18.1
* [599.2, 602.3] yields 0.04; 19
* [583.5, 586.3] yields 0.06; 18.3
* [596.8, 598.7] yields 0.07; 18.3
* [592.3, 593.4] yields 0.09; 17.8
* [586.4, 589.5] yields 0.30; 14.7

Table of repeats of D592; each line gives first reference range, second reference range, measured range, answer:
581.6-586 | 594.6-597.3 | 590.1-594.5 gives 0.17 nm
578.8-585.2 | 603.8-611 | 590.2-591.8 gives 0.19 nm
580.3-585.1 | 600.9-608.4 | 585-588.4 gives 0.27 nm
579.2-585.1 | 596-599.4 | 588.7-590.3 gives 0.71 nm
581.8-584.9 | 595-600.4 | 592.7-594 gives 0.04 nm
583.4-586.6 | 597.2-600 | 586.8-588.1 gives 0.07 nm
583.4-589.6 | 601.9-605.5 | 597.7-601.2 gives 0.00 nm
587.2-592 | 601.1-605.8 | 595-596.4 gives -0.09 nm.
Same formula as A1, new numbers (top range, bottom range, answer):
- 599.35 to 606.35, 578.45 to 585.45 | 1.03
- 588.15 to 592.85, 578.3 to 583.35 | 0.77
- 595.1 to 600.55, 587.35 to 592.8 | 1.24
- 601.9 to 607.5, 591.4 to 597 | 1.10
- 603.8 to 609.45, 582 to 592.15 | 1.21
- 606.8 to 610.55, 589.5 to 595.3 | 1.18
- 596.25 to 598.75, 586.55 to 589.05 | 1.17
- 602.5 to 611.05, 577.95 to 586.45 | 1.06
